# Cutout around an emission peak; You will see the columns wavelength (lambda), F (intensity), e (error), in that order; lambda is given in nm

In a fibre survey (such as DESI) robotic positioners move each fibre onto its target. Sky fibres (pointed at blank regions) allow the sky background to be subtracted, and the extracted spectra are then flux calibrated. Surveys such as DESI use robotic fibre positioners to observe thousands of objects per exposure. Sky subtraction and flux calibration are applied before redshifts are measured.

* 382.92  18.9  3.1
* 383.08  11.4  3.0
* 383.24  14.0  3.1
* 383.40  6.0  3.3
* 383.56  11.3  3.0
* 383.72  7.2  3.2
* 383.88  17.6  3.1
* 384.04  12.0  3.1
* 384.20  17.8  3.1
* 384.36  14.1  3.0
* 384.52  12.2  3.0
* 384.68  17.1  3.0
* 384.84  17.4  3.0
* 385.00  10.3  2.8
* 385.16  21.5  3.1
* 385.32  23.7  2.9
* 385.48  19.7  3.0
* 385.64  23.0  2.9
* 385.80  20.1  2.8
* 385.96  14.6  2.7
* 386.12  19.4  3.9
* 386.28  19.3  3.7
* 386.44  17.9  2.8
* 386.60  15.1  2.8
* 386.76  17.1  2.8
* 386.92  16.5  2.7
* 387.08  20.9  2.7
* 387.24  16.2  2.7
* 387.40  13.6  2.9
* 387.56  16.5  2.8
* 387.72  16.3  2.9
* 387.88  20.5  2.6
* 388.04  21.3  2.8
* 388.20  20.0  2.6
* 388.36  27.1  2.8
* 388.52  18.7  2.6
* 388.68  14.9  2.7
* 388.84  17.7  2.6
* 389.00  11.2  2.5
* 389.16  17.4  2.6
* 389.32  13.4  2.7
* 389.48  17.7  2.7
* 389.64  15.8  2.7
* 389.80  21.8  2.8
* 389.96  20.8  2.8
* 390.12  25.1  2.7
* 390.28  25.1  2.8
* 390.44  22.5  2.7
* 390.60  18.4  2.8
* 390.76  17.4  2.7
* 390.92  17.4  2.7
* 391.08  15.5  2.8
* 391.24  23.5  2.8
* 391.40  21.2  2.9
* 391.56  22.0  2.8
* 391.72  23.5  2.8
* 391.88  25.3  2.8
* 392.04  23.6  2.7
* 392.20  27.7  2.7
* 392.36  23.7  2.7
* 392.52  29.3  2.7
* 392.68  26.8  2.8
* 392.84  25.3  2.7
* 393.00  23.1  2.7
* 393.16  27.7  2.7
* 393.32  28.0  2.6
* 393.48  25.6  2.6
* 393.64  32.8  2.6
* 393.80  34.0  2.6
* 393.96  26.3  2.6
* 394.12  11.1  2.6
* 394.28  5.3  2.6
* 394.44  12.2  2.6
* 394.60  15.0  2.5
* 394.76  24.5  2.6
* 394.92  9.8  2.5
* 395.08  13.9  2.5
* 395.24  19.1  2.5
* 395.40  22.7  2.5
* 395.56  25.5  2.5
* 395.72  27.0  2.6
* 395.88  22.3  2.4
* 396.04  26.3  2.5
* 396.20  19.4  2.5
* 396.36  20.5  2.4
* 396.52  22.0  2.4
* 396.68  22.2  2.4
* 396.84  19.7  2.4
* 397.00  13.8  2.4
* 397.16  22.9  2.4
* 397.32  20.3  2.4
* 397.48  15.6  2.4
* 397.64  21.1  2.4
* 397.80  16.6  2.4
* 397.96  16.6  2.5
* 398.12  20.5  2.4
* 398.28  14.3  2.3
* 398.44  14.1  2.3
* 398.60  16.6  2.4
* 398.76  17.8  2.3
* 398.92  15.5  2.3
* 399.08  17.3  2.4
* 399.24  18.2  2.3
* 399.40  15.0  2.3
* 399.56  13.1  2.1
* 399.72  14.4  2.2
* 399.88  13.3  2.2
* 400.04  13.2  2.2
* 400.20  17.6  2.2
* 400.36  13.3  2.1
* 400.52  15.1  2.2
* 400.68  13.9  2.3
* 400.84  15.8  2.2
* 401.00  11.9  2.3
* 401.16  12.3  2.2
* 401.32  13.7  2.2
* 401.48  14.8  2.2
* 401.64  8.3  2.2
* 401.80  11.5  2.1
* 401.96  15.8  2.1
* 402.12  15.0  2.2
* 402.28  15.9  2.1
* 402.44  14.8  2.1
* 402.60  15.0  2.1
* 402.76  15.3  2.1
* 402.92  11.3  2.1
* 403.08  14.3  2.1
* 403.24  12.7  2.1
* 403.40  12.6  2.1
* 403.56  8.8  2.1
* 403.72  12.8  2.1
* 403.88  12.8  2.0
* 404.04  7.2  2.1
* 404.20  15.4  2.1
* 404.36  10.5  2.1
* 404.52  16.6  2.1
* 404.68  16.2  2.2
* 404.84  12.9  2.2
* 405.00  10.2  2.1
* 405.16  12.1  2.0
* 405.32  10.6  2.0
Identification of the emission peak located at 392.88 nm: C IV 1549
